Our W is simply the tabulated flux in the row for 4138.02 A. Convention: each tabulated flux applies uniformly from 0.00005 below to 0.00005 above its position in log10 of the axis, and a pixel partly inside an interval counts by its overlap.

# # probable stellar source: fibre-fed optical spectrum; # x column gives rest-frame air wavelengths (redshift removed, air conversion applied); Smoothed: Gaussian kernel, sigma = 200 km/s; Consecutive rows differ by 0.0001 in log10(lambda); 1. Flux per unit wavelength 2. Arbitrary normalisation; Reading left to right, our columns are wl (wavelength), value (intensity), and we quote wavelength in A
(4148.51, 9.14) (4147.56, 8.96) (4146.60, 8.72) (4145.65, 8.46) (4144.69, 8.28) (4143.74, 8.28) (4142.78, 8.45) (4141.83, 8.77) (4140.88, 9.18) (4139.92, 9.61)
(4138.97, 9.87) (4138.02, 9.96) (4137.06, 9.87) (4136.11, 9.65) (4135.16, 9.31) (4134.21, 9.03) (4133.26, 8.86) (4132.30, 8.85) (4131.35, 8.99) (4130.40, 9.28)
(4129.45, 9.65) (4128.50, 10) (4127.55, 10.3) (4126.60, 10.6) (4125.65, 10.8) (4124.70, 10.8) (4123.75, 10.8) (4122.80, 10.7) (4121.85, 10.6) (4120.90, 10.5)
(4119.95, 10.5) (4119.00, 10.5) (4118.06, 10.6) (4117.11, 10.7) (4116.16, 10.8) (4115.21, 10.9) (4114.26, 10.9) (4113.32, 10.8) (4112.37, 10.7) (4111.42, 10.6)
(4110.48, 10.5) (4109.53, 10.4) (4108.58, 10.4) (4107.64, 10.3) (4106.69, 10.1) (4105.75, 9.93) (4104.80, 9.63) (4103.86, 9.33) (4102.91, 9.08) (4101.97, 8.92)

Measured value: 9.96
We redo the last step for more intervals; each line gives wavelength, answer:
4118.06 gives 10.6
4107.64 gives 10.3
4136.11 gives 9.65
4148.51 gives 9.14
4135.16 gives 9.31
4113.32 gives 10.8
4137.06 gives 9.87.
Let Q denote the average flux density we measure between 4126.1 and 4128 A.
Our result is 10.5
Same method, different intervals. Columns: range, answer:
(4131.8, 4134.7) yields 8.91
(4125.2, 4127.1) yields 10.7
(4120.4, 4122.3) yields 10.5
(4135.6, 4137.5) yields 9.77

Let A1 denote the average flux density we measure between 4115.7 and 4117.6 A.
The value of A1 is 10.7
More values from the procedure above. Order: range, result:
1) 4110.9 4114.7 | 10.8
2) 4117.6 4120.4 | 10.6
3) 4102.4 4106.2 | 9.48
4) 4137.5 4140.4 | 9.8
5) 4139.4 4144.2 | 8.87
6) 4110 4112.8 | 10.6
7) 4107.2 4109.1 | 10.4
